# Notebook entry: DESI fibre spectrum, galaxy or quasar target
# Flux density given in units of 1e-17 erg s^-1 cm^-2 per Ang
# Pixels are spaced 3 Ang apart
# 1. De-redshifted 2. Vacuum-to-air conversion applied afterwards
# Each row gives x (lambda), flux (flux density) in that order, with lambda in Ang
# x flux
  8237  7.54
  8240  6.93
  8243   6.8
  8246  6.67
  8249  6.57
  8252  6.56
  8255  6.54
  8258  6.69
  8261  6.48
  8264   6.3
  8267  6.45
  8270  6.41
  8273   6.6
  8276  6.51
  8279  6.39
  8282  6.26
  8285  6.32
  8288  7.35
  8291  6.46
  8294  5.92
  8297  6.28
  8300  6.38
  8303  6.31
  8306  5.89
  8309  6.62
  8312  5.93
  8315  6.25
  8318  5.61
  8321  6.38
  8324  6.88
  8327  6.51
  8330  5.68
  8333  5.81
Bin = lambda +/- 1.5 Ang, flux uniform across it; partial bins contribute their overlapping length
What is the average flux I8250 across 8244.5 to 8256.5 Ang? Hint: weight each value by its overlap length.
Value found 6.59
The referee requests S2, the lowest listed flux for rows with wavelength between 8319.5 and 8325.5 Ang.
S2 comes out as 6.38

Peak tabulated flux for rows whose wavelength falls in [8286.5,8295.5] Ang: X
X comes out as 7.35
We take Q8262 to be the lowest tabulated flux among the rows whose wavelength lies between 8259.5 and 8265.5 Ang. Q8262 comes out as 6.3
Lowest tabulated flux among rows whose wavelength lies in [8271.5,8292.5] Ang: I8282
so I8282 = 6.26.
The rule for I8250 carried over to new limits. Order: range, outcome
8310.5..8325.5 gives 6.21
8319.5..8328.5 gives 6.59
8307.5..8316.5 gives 6.27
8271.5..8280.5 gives 6.5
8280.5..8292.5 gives 6.6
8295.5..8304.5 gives 6.32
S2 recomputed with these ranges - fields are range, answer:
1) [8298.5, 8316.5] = 5.89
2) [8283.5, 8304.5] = 5.92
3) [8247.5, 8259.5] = 6.54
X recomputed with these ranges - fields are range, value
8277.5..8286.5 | 6.39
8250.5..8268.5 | 6.69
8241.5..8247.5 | 6.8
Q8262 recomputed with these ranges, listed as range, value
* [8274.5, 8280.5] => 6.39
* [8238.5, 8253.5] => 6.56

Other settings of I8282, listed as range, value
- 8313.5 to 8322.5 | 5.61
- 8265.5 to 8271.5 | 6.41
